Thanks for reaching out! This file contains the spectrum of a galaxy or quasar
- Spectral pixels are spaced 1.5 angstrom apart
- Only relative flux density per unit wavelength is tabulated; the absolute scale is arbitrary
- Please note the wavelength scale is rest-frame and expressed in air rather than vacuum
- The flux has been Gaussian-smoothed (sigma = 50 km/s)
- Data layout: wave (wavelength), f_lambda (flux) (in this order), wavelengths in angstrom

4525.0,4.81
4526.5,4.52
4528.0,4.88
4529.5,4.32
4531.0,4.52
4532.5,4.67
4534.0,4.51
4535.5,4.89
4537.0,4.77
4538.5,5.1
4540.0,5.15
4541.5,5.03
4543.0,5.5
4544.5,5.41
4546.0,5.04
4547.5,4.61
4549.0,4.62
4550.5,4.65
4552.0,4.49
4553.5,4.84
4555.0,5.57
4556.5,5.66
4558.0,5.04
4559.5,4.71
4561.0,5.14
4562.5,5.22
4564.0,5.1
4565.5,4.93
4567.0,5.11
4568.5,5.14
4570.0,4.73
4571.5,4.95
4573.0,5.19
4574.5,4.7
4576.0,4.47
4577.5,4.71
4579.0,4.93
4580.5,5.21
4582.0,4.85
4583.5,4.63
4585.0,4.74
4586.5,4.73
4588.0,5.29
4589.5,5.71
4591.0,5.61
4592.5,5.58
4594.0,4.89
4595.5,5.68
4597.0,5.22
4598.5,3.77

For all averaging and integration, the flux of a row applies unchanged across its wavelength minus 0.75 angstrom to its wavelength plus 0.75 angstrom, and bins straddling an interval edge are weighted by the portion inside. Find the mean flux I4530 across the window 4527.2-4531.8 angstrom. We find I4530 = 4.57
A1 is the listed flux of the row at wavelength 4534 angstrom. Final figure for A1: 4.51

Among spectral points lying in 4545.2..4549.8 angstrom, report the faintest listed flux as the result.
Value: 4.61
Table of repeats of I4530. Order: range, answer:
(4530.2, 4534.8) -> 4.57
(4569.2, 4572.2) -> 4.84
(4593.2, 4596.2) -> 5.28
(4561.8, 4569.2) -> 5.1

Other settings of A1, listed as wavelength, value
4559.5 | 4.71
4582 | 4.85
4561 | 5.14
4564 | 5.1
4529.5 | 4.32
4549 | 4.62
